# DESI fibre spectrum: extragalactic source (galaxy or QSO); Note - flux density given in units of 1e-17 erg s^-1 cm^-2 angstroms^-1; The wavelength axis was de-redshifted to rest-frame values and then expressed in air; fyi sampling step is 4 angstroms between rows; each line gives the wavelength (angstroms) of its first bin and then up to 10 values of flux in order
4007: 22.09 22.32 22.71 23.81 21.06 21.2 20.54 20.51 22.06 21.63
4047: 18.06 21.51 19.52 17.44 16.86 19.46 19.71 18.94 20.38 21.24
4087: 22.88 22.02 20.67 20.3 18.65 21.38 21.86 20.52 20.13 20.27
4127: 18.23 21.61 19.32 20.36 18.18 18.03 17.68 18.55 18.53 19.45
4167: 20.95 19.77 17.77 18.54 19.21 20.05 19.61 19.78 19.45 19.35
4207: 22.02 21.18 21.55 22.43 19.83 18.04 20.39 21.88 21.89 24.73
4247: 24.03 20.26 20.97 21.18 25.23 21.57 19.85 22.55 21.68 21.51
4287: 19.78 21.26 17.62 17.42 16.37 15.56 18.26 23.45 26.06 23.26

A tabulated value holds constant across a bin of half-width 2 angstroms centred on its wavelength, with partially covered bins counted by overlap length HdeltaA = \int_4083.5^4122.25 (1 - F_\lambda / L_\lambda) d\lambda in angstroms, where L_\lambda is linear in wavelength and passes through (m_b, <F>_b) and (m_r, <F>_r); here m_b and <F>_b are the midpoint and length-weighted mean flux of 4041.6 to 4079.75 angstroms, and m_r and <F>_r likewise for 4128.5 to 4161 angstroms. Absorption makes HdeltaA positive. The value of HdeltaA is -3.6 angstroms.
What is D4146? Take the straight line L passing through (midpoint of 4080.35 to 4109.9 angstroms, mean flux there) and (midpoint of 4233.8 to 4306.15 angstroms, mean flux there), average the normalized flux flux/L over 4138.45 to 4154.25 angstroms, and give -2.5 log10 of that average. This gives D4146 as 0.145 mag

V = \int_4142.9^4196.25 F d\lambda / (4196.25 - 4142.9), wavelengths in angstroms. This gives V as 19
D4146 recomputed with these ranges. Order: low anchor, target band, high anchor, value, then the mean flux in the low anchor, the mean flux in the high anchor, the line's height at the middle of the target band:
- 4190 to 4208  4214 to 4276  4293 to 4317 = -0.133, 20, 18.1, 19.2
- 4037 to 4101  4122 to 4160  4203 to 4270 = 0.094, 20.2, 21.6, 20.8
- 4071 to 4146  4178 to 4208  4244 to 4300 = 0.057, 20.3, 21.2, 20.8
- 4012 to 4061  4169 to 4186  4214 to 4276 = 0.135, 20.9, 21.6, 21.4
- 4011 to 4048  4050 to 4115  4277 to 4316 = 0.043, 21.4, 19.2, 21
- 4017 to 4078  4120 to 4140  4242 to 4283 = 0.051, 20.2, 22.1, 20.9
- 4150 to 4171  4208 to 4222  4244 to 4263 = -0.035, 19.2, 22.2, 20.9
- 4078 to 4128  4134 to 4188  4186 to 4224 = 0.089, 20.7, 20.6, 20.6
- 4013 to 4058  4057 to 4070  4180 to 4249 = 0.166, 21.1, 20.9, 21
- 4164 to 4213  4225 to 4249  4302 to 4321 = -0.099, 19.8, 20.1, 19.9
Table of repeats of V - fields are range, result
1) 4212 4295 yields 21.4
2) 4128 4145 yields 19.8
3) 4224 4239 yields 20.3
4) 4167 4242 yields 20.2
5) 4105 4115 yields 21.4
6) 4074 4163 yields 20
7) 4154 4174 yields 19.4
